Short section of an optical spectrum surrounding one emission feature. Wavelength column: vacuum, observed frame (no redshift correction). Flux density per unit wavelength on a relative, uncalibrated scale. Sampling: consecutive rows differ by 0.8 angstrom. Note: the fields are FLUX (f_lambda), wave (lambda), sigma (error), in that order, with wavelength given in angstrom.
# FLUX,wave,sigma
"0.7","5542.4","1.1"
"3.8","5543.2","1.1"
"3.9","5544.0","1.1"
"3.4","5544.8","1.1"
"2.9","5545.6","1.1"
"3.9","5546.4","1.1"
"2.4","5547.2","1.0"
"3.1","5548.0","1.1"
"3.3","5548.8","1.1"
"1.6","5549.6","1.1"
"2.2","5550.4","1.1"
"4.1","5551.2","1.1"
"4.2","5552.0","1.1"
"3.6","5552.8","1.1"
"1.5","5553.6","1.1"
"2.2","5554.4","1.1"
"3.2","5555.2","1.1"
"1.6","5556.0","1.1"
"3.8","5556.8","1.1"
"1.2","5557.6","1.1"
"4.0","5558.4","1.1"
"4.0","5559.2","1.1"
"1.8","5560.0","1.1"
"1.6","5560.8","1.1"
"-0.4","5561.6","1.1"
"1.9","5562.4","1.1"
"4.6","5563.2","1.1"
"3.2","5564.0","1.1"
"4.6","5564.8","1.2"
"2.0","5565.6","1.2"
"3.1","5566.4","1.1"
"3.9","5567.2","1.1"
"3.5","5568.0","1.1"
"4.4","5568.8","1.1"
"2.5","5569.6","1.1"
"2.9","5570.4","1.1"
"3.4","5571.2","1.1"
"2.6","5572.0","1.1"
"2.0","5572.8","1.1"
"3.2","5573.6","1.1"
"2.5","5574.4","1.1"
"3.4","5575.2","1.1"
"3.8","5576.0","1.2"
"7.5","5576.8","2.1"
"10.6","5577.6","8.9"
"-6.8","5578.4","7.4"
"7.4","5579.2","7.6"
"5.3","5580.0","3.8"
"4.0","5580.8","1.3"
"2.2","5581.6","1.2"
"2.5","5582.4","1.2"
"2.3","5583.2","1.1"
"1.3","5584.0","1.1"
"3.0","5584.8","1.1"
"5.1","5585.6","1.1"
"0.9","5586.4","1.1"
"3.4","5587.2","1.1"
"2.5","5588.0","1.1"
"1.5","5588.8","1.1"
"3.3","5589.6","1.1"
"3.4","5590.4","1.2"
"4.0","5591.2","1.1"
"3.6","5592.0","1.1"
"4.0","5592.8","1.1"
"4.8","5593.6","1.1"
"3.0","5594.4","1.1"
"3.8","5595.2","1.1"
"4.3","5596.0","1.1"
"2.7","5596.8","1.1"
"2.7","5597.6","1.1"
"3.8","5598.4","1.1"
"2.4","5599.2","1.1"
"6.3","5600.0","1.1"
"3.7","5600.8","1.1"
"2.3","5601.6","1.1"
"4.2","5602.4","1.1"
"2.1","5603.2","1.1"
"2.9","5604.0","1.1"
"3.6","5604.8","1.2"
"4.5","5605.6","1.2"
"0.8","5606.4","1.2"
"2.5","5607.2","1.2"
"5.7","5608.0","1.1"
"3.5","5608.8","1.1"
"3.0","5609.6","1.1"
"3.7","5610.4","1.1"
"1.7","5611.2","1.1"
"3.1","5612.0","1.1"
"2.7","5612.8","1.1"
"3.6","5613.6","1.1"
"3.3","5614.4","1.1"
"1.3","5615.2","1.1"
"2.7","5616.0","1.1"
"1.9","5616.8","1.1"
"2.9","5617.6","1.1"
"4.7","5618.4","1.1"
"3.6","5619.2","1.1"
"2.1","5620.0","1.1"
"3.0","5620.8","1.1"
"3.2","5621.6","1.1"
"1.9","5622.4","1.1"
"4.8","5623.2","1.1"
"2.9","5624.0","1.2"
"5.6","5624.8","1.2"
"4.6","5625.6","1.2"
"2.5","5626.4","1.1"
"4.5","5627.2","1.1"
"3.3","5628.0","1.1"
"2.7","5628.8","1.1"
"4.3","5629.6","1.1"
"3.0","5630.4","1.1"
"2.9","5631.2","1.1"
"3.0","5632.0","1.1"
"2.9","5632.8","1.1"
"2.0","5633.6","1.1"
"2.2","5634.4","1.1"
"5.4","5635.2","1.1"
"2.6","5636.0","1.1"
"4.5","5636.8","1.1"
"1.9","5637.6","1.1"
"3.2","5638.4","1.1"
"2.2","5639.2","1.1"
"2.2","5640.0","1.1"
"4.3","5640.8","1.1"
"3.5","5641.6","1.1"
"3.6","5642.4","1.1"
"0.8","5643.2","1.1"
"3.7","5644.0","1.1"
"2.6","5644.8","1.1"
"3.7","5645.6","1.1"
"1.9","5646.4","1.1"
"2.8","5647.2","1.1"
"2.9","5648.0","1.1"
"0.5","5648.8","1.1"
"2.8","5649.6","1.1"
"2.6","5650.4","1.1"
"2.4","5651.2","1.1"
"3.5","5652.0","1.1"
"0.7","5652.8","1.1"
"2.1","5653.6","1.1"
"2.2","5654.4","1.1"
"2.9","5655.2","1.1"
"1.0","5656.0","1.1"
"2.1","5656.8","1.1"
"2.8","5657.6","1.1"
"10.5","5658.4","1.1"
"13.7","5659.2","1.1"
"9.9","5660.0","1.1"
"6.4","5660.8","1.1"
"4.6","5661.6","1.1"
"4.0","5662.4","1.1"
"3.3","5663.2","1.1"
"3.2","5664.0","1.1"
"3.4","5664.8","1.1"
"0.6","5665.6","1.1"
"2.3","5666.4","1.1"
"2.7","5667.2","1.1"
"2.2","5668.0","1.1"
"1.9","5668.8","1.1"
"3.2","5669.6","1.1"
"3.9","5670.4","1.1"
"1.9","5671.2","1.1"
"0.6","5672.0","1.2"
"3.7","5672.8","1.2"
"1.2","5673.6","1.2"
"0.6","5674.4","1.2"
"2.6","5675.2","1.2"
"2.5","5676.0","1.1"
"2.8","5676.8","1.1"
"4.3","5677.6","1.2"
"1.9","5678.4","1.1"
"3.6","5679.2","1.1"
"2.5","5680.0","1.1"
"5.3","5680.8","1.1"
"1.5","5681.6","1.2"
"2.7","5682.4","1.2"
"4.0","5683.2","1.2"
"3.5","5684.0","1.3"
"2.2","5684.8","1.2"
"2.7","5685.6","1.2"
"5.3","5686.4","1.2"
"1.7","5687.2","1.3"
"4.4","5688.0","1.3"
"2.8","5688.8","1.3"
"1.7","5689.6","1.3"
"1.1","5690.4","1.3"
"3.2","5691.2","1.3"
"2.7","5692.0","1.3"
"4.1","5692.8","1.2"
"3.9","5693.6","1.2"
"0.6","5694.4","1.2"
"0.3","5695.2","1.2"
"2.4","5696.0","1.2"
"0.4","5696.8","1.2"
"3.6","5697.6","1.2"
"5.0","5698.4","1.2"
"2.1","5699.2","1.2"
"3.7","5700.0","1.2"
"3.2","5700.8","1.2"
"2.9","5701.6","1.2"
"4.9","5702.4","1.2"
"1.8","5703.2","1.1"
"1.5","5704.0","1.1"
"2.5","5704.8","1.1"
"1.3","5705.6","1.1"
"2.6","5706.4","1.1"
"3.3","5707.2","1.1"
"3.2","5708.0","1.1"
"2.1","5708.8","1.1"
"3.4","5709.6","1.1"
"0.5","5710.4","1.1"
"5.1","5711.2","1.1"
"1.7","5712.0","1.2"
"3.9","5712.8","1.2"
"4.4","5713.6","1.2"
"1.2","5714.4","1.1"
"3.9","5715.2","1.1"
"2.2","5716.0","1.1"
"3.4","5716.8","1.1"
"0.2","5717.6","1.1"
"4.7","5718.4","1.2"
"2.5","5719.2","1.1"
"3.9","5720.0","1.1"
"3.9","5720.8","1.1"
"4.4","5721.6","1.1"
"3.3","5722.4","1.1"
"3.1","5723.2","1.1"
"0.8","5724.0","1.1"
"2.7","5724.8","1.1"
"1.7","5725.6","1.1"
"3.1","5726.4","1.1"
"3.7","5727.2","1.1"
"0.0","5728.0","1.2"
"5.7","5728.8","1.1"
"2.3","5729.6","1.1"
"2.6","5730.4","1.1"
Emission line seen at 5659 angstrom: H-beta 4861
